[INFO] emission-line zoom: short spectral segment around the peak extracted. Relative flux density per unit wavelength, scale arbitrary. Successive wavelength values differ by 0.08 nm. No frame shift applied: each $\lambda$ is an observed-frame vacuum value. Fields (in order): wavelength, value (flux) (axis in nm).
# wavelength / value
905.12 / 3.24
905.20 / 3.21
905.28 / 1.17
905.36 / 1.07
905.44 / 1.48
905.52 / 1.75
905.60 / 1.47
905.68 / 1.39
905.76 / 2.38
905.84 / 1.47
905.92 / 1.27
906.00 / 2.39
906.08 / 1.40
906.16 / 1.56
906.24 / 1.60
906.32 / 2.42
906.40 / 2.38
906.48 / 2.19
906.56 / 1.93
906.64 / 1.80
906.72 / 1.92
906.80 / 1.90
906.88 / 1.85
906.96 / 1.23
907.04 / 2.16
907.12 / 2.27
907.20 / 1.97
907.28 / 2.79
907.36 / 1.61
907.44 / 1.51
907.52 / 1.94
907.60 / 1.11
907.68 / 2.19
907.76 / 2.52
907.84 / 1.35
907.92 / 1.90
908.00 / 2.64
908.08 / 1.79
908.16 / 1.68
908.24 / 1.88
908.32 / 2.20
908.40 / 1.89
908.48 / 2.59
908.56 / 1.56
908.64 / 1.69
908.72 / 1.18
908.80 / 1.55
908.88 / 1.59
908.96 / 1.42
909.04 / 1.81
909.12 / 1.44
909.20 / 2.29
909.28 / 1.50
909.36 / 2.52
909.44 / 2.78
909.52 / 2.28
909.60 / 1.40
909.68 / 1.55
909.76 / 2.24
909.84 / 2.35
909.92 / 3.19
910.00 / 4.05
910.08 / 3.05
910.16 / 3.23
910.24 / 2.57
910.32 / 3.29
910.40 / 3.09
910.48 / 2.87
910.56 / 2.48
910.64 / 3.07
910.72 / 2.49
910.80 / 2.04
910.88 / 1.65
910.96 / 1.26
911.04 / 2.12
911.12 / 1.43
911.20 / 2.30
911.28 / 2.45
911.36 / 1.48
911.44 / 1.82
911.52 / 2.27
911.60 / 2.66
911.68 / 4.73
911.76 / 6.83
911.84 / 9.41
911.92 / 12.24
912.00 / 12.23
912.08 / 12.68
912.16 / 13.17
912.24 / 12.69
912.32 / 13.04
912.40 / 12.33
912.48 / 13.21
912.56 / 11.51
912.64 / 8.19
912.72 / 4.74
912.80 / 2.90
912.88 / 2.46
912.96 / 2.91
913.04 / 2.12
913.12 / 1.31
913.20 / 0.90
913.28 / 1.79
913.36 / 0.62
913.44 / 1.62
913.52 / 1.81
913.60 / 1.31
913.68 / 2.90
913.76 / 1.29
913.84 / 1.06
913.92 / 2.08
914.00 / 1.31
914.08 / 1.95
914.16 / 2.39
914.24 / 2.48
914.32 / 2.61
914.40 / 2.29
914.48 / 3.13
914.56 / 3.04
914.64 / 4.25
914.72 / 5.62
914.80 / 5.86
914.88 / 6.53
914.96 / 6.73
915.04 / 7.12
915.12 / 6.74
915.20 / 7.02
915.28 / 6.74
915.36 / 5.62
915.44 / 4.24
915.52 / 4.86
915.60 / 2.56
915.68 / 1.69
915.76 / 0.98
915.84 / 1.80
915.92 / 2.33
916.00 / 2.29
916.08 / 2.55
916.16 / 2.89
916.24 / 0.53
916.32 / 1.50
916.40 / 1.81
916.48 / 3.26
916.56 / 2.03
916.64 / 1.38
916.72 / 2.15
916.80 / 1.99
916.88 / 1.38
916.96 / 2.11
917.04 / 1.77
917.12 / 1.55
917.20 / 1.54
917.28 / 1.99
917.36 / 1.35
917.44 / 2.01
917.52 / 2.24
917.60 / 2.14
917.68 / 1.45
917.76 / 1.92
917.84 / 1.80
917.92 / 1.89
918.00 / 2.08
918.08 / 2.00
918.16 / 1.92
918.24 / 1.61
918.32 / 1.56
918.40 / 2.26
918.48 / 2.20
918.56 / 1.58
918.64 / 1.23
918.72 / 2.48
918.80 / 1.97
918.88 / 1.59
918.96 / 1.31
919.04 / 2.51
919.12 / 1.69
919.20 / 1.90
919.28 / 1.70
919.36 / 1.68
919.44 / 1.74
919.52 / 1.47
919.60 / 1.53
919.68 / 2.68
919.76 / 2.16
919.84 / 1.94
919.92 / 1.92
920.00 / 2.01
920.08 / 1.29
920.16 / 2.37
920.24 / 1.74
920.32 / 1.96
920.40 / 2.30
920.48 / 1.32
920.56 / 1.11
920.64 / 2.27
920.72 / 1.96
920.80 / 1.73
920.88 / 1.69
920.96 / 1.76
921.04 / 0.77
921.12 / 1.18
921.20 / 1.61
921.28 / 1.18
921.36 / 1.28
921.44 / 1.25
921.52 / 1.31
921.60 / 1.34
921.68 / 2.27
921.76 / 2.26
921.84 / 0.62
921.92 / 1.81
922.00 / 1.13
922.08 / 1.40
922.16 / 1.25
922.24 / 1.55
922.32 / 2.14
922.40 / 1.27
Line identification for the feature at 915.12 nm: [N II] 6583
